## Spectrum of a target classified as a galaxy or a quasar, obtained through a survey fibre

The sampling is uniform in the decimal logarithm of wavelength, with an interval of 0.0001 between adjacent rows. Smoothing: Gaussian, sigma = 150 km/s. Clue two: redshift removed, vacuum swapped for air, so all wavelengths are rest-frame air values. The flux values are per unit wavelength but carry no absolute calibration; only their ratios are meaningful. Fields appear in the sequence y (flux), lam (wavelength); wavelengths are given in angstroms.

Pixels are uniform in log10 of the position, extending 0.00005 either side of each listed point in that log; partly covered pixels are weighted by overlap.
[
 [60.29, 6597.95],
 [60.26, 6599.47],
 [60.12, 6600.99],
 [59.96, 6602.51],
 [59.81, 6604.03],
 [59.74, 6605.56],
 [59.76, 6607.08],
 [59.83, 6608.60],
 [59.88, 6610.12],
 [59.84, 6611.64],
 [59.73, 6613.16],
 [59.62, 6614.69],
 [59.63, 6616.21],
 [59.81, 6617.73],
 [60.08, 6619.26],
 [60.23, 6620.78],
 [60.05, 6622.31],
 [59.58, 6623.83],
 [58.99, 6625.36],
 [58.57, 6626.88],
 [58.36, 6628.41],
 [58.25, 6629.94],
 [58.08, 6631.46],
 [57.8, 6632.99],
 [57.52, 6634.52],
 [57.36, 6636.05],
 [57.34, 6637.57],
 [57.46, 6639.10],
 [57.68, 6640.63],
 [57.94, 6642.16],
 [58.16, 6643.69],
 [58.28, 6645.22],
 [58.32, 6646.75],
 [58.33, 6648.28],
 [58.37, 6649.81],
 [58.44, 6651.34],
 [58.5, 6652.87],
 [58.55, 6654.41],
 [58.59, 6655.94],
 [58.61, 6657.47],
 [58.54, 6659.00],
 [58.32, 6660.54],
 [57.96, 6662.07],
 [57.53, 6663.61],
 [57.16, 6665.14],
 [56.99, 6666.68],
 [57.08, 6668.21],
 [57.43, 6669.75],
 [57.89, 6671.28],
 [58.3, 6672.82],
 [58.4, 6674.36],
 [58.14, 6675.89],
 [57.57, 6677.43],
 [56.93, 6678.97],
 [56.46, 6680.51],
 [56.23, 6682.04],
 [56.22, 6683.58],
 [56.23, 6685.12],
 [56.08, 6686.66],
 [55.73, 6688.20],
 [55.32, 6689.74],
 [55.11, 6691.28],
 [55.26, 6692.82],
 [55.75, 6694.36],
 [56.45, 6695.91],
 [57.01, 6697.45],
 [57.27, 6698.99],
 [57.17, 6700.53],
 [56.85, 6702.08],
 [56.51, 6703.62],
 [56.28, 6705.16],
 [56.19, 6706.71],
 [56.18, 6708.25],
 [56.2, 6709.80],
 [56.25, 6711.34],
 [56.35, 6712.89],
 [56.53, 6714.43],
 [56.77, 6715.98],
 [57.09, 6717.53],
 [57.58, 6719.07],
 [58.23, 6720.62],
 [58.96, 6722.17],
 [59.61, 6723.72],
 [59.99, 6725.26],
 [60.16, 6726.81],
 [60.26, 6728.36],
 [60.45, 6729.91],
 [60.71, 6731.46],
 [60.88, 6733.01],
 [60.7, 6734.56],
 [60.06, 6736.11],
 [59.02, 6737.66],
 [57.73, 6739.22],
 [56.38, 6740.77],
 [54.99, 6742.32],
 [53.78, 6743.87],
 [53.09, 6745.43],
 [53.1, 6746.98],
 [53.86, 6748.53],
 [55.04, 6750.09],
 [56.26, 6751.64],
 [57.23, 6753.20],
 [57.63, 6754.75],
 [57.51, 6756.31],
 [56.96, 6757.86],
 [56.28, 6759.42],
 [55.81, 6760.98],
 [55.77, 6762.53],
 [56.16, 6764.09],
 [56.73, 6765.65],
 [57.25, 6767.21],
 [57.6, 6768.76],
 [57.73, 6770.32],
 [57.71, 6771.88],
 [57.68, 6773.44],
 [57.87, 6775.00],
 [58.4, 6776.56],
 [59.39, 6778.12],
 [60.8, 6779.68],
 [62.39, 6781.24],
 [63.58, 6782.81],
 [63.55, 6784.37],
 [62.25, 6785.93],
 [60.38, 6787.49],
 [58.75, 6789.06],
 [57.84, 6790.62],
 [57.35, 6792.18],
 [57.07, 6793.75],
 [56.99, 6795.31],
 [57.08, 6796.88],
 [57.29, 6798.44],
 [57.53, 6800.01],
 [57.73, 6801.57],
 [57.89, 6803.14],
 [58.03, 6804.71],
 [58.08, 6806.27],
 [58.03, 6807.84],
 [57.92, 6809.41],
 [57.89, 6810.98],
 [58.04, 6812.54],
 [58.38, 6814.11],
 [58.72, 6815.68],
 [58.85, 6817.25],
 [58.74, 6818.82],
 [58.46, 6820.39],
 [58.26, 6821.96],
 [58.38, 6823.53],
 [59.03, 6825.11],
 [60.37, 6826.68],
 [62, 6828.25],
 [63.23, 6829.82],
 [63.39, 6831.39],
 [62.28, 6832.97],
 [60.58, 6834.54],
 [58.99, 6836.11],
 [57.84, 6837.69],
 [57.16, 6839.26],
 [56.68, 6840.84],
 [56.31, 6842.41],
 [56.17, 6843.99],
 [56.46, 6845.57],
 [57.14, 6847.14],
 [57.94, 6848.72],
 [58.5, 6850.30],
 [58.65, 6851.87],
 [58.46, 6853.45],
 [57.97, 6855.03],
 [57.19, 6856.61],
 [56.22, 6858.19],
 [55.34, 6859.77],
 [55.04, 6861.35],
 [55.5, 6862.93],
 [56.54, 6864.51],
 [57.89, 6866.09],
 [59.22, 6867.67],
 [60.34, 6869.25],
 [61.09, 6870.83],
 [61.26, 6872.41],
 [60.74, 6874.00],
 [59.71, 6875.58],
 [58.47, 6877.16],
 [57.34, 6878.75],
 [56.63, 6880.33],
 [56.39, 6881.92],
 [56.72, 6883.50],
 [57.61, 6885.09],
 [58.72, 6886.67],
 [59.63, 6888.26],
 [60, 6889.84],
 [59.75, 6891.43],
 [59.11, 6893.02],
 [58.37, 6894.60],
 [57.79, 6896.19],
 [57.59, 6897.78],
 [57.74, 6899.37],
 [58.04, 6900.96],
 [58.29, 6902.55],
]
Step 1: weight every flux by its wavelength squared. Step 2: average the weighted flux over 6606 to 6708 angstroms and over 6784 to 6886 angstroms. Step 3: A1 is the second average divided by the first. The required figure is 1.06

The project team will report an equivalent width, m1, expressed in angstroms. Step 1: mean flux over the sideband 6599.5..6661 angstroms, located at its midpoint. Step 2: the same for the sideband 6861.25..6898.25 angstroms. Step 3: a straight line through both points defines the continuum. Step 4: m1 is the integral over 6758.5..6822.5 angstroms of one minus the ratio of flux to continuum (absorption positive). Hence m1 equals 0.3 angstroms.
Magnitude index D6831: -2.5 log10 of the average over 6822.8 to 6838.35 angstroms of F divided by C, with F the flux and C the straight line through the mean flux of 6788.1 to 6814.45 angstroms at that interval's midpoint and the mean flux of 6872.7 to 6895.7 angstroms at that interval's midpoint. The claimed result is -0.05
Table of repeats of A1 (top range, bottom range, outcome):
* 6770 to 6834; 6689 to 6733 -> 1.06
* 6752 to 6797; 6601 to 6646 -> 1.04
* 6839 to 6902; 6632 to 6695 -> 1.07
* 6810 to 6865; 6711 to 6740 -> 1.02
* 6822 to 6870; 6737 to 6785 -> 1.04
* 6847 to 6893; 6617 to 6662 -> 1.06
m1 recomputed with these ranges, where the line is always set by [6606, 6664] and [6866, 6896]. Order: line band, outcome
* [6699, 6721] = 0.8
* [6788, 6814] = 0.5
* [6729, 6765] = 1.1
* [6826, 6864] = 0.4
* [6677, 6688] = 0.4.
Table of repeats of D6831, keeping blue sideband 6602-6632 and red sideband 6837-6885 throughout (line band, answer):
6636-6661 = 0.02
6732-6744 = 0.01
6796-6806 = 0.01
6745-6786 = 0.01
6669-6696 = 0.04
